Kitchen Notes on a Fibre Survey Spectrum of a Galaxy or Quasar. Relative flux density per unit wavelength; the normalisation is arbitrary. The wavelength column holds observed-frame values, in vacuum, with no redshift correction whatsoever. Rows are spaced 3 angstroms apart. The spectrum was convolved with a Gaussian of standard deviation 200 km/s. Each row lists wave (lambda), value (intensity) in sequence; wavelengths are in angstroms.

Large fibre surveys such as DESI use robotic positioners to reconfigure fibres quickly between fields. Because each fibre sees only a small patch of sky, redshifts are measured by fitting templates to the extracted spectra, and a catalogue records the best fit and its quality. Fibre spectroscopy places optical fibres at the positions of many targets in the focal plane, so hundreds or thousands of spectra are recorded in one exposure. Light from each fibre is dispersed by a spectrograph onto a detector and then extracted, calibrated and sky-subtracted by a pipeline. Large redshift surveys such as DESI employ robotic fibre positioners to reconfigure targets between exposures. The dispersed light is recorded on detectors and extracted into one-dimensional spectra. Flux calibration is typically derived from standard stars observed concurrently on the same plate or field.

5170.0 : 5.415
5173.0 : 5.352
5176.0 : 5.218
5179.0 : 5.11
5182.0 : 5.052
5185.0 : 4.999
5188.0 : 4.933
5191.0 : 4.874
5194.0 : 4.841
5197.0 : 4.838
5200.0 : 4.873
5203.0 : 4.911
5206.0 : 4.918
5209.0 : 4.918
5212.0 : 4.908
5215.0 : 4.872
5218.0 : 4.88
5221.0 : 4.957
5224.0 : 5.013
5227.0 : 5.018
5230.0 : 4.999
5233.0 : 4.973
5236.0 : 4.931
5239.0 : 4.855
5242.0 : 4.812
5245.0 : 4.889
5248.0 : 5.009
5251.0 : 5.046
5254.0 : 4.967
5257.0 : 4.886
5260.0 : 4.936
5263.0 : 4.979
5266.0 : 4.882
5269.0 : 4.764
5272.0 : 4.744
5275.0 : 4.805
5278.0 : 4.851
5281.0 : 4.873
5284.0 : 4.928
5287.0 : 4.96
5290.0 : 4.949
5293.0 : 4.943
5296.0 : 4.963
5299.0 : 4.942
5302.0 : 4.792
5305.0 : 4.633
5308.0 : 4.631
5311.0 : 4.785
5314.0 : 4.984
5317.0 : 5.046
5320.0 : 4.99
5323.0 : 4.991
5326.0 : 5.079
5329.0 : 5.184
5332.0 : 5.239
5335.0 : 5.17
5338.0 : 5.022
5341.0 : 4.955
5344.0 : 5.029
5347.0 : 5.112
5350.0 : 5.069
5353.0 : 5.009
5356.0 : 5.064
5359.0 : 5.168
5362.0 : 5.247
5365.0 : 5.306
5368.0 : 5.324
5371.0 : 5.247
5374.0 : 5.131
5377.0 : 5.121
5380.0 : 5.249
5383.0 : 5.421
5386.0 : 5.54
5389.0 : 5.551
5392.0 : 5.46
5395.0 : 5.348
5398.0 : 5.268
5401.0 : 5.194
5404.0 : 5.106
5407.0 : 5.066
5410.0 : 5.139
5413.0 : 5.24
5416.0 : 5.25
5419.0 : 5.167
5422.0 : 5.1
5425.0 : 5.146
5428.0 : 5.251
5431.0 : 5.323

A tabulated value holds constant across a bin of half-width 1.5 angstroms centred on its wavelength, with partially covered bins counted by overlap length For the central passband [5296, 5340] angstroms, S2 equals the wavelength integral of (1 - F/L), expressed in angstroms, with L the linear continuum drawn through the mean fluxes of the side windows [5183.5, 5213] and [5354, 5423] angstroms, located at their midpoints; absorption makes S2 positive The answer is 1.3 angstroms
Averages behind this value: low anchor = 4.9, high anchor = 5.25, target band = 4.96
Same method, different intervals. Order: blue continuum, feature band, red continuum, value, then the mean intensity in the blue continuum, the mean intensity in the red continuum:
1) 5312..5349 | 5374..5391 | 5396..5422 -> -0.7 angstroms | 5.06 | 5.18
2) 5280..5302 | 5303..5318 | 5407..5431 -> 0.5 angstroms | 4.93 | 5.19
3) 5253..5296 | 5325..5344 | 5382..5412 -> 0.0 angstroms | 4.89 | 5.31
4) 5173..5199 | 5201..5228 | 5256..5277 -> 0.1 angstroms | 5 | 4.86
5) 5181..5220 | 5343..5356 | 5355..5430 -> 0.3 angstroms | 4.91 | 5.25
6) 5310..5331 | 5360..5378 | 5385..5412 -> -0.1 angstroms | 5.02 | 5.29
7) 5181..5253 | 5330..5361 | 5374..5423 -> 0.5 angstroms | 4.93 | 5.26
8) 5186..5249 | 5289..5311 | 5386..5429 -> 1.0 angstroms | 4.92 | 5.25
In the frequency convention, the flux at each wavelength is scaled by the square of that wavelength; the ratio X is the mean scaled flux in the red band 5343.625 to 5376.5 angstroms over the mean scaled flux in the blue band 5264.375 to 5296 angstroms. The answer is 1.1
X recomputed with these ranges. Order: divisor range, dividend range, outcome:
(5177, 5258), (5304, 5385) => 1.08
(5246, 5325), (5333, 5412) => 1.10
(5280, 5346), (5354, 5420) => 1.09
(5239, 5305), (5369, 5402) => 1.14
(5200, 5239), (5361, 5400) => 1.15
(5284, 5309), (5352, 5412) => 1.12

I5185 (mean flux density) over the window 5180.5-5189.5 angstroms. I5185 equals 4.99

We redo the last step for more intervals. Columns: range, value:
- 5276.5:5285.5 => 4.88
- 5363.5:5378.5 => 5.23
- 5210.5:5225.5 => 4.93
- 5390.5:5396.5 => 5.4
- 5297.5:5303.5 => 4.87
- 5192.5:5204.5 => 4.87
